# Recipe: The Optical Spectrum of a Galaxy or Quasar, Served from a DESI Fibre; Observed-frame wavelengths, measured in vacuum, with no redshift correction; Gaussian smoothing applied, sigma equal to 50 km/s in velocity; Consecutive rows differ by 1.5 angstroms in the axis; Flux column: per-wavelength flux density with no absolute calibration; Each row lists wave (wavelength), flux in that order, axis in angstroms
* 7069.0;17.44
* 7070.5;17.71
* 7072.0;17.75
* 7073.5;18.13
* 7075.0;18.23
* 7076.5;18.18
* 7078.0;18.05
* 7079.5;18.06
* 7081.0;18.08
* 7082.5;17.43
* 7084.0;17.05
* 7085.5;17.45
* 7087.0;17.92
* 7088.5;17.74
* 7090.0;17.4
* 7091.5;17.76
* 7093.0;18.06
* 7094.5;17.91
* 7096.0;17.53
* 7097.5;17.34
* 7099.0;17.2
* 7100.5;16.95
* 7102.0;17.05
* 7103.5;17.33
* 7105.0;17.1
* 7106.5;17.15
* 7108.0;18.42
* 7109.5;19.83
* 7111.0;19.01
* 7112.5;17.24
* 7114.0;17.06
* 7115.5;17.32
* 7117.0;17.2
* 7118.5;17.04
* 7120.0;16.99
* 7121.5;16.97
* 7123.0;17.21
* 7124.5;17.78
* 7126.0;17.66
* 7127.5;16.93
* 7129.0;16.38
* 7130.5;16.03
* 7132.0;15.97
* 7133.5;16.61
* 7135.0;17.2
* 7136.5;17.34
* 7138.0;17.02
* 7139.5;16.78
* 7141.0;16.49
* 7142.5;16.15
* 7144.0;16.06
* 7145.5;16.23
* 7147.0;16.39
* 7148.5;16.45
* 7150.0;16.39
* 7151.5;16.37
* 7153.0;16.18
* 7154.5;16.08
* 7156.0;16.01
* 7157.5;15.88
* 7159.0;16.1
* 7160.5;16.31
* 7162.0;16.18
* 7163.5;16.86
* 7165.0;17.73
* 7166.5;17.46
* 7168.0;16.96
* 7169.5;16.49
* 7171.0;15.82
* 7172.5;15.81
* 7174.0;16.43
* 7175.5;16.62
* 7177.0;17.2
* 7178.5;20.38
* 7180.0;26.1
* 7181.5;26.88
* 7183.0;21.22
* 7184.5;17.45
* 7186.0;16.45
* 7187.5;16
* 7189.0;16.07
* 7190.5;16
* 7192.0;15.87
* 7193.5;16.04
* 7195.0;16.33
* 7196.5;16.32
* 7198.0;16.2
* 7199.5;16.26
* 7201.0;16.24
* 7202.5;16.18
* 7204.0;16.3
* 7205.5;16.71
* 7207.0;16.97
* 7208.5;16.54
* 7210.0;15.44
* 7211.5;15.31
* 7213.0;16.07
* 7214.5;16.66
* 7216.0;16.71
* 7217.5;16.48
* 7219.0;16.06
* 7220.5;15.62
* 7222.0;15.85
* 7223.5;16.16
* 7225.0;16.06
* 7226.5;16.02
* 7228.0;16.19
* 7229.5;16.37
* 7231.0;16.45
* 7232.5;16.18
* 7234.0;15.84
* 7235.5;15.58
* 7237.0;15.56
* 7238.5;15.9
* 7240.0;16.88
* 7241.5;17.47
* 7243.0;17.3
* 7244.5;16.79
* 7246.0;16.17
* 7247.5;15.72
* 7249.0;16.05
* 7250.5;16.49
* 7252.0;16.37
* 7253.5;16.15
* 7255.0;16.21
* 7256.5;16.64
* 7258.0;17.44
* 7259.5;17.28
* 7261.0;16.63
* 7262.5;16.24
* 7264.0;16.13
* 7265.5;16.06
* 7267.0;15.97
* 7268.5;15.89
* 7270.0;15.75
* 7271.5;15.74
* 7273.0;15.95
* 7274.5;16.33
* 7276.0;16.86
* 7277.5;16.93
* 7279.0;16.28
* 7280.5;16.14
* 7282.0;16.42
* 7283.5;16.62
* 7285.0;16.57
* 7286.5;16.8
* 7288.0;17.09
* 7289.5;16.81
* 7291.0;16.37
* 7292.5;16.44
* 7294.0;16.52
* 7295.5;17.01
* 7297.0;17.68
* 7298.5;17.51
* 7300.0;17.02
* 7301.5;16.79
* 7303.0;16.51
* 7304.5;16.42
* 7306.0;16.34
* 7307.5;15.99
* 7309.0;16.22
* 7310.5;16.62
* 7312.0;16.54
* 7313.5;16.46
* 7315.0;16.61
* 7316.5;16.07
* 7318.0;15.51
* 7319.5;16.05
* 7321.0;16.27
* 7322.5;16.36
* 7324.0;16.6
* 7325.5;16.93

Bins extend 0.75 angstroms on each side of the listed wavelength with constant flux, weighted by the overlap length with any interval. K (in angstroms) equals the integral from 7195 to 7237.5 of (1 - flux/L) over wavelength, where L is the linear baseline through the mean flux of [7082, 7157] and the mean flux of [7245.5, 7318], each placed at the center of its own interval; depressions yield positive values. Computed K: 1.43 angstroms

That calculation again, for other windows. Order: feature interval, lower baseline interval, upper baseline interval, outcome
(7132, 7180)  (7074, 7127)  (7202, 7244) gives 0.6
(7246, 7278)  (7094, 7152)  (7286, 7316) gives 0.9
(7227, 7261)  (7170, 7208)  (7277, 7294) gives 1.1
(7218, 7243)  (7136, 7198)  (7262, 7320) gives 0.9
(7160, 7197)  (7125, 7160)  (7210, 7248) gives -2.9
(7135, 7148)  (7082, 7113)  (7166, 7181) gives 1.0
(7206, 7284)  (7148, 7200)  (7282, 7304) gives 3.2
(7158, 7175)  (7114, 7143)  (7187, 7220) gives 0.0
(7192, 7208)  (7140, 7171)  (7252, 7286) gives 0.1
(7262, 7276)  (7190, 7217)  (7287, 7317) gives 0.4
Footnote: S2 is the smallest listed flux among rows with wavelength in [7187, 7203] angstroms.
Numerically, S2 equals 15.87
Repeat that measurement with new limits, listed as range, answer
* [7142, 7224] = 15.31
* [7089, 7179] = 15.81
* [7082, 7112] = 16.95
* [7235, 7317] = 15.56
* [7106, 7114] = 17.06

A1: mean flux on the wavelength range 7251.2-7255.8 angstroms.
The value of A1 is 16.3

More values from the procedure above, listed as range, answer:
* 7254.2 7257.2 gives 16.4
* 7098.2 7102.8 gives 17.1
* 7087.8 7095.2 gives 17.8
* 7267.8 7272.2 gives 15.8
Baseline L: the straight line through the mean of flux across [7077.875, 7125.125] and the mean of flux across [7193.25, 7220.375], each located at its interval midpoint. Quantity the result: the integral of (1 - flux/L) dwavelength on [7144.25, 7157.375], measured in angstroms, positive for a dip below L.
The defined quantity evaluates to 0.6 angstroms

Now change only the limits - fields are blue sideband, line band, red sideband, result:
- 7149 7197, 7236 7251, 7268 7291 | 0.3 angstroms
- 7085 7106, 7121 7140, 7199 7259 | 0.3 angstroms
